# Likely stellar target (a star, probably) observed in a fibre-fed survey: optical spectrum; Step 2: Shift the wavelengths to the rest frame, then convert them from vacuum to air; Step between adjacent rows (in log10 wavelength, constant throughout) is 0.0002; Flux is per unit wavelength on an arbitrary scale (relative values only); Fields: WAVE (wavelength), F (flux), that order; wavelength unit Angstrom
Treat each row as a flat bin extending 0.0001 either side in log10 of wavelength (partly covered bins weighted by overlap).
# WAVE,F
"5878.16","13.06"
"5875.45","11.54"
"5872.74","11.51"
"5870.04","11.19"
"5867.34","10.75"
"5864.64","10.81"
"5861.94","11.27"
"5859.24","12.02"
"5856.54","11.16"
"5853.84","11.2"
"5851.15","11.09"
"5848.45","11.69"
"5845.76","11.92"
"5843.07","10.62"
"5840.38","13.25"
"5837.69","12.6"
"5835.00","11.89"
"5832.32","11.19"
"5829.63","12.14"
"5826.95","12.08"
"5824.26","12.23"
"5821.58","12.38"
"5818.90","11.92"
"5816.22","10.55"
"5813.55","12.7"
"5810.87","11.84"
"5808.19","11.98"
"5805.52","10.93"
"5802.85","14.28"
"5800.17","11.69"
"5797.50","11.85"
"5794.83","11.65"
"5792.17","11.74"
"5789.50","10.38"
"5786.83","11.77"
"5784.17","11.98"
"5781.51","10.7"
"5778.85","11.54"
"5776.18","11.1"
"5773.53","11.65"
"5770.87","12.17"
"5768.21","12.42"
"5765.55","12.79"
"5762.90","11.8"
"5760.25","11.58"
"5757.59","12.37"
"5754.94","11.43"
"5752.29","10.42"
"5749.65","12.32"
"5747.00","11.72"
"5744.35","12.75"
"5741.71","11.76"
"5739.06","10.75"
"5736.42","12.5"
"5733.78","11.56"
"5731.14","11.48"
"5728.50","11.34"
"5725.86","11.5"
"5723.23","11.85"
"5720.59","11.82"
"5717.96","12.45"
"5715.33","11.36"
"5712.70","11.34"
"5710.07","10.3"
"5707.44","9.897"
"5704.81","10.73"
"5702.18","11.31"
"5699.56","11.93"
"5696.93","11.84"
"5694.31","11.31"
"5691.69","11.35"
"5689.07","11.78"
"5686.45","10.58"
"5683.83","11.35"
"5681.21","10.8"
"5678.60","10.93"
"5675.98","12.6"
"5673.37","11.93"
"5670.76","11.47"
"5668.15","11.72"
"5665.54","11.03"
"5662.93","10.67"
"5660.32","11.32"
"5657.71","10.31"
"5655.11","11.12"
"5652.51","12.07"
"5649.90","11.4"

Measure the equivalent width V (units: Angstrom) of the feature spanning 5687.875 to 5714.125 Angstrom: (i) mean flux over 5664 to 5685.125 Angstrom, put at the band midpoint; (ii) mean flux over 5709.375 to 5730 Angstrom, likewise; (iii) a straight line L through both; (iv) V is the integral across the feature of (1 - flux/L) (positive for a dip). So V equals 0.8 Angstrom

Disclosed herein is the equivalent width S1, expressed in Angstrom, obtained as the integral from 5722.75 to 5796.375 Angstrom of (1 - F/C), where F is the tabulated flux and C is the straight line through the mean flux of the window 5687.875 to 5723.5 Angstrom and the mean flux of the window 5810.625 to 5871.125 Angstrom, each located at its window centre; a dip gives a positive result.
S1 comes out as -1.24 Angstrom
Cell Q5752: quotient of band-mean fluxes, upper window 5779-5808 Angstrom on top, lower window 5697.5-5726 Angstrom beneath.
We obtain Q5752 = 1.0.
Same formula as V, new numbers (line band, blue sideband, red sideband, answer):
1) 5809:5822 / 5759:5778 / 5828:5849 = 0.1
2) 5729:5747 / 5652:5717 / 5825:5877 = -0.7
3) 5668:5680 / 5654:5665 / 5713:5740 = -0.8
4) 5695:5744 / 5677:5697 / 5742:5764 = 0.2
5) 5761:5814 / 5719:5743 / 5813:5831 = 0.0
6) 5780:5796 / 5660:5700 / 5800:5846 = 0.7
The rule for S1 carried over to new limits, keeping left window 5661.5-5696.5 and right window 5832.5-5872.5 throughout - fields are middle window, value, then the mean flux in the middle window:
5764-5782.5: -0.5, 11.8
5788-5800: 0.0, 11.4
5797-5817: -0.9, 12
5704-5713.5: 0.7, 10.5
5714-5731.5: -0.5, 11.7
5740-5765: -0.8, 11.8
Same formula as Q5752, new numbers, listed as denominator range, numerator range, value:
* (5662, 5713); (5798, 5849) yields 1.07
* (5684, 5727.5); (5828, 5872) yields 1.02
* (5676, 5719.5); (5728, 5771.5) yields 1.05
